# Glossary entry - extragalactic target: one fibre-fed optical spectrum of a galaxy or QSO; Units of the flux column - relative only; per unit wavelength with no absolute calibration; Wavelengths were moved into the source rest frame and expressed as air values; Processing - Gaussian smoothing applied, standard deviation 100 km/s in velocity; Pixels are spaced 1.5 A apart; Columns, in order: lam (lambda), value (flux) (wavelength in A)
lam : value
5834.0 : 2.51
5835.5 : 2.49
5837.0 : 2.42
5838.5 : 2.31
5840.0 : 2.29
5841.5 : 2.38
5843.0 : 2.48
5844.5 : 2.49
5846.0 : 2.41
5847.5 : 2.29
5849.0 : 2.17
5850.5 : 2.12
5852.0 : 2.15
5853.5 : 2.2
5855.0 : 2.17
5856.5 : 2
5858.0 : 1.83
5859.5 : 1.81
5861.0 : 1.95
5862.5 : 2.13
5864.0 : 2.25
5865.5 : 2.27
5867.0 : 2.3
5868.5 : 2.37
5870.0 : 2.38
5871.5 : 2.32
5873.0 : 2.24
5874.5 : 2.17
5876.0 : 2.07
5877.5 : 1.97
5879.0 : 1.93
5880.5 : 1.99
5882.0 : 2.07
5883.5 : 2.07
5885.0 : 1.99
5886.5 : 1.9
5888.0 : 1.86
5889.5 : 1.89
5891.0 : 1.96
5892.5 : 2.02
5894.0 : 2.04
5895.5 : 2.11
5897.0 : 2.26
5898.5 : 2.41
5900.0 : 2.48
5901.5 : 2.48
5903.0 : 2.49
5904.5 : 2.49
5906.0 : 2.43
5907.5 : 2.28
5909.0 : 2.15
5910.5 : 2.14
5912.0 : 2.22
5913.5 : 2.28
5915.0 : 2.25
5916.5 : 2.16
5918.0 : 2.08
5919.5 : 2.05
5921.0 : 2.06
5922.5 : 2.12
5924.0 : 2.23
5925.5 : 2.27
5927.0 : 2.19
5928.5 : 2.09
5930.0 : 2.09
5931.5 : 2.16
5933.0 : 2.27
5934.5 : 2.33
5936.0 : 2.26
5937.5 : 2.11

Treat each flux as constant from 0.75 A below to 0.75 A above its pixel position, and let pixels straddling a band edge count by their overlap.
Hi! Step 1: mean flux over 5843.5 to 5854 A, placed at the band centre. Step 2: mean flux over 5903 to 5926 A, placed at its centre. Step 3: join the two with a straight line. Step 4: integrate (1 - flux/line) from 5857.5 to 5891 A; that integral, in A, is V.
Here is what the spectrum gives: 2.6 A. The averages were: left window 2.27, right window 2.22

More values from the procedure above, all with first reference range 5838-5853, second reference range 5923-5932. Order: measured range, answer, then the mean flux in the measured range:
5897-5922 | -0.8 A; 2.28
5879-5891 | 1.5 A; 1.96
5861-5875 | 0.1 A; 2.25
